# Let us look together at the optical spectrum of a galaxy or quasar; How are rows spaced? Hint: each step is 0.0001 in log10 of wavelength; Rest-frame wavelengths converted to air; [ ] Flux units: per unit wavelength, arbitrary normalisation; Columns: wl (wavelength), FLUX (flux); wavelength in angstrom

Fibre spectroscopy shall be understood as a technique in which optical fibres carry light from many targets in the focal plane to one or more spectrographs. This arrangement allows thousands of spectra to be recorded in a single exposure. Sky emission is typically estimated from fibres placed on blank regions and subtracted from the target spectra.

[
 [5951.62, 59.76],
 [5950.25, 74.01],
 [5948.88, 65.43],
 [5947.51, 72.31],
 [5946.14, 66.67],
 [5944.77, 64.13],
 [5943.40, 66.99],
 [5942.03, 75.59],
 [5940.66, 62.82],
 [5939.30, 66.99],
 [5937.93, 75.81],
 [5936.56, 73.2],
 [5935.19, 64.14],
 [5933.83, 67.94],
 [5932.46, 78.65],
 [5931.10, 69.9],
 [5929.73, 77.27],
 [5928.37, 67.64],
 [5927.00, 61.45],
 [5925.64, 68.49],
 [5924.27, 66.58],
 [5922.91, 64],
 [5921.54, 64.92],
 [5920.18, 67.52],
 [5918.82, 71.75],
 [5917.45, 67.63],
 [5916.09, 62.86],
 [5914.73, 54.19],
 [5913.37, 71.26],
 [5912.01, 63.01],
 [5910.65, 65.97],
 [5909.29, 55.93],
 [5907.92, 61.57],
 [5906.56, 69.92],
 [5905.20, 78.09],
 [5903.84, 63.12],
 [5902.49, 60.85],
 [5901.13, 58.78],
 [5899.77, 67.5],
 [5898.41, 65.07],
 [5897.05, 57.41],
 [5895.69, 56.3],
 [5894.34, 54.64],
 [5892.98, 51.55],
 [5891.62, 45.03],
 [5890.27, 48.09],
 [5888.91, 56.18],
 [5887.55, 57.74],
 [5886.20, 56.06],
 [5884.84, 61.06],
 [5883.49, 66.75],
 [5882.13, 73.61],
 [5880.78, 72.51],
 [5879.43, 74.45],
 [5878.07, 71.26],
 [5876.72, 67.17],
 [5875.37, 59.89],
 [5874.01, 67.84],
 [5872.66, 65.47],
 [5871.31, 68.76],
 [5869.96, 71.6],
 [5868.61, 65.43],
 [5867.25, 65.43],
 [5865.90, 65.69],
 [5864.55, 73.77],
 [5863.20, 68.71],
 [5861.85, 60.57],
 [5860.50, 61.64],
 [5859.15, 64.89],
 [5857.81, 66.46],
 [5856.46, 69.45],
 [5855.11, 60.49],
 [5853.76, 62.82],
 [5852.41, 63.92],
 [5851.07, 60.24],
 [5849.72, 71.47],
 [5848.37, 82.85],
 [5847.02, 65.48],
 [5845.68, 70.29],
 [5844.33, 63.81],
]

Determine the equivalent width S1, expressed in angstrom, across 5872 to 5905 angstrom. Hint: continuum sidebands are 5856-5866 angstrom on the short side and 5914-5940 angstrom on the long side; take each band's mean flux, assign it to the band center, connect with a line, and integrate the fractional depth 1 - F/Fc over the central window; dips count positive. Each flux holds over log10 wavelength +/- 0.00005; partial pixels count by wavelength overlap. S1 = 2.6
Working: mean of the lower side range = 66.4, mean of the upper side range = 68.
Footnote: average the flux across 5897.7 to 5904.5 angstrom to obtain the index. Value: 63.1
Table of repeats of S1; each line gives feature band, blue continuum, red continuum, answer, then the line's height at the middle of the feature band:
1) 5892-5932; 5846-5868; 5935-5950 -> 2.2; 68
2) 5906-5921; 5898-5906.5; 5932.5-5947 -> 0.5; 66.8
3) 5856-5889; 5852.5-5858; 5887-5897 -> -4.1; 59.1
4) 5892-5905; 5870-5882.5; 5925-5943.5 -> 1.8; 69.4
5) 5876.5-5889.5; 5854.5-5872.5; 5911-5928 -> 0.1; 66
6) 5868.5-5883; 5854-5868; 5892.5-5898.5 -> -1.7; 61.7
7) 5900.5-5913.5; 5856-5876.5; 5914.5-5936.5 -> 0.5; 67.2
